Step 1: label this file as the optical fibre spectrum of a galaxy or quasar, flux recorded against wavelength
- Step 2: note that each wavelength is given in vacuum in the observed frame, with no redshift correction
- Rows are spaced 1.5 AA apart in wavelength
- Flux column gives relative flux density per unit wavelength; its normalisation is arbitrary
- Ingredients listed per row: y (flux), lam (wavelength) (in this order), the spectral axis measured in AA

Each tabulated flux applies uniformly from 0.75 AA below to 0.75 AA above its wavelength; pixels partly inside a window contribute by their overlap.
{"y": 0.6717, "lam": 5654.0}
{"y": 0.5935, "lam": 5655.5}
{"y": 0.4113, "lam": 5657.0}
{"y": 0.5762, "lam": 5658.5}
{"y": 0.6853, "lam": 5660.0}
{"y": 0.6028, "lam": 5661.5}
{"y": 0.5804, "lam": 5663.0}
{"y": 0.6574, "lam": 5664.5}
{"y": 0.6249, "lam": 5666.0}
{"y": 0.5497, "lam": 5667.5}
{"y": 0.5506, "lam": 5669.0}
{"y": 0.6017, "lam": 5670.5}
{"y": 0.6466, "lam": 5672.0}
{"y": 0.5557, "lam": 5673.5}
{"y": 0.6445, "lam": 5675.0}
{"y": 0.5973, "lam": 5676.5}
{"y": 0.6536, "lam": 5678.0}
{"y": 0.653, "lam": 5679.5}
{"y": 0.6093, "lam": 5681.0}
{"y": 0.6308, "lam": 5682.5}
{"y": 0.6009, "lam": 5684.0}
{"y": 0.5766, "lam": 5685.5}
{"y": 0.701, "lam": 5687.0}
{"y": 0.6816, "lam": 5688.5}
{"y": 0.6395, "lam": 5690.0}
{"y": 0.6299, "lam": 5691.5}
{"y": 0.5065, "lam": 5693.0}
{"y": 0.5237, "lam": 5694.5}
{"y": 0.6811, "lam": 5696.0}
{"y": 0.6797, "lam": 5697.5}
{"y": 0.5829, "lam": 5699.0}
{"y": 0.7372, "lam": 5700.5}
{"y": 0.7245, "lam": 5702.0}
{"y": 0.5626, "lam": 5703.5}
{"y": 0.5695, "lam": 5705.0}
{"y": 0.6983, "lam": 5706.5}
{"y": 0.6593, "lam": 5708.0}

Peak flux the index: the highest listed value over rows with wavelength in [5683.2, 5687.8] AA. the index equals 0.701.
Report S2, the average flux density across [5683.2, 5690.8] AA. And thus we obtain 0.64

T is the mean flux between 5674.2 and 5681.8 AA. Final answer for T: 0.631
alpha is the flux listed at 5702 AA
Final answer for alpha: 0.7245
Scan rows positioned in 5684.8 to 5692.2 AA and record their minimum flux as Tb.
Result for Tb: 0.5766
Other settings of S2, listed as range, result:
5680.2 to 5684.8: 0.614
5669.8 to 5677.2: 0.609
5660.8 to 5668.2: 0.603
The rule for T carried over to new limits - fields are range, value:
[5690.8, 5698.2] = 0.603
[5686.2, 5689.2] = 0.69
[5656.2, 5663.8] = 0.572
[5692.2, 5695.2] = 0.517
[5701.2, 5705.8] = 0.621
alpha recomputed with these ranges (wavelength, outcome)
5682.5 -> 0.6308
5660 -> 0.6853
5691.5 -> 0.6299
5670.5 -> 0.6017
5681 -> 0.6093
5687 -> 0.701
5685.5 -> 0.5766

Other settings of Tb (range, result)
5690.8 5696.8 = 0.5065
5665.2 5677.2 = 0.5497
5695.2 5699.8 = 0.5829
